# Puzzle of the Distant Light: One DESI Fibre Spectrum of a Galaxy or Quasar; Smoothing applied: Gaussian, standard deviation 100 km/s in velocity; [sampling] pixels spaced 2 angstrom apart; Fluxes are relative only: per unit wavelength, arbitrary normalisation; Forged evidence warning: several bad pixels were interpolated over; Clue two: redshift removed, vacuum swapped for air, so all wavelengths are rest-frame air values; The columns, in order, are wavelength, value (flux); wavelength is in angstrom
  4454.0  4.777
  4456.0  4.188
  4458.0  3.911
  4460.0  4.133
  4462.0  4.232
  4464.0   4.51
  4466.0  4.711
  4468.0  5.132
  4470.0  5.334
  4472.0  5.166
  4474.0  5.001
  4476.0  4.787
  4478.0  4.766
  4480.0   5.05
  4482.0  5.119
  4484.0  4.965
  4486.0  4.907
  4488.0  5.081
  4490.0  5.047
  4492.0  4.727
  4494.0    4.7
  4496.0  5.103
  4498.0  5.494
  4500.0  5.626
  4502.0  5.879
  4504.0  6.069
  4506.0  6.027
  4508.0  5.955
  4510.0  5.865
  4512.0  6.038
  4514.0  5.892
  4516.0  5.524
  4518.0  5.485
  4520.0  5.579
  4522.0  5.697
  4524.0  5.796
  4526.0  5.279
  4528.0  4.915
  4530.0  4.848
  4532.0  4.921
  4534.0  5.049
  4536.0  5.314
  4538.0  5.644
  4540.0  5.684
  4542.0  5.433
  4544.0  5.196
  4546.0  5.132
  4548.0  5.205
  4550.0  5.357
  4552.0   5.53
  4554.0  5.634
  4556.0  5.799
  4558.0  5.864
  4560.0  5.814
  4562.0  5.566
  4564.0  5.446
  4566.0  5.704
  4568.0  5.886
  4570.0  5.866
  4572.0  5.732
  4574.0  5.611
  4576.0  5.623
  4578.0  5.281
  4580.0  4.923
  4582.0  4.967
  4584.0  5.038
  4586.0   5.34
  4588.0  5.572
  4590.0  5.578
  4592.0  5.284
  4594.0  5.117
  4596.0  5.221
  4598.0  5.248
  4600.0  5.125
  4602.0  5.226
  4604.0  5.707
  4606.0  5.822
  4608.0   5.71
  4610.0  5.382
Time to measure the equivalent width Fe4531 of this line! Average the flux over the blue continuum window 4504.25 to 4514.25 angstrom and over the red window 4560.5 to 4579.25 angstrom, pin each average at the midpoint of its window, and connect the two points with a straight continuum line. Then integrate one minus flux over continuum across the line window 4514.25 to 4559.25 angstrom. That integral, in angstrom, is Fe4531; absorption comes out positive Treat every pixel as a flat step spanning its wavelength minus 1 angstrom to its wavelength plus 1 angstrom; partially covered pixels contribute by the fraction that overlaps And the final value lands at 3.1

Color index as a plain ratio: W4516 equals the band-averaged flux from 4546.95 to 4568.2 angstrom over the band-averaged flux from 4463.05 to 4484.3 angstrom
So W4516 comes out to 1.13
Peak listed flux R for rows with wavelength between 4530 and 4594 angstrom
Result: 5.886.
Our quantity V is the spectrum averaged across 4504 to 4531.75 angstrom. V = 5.61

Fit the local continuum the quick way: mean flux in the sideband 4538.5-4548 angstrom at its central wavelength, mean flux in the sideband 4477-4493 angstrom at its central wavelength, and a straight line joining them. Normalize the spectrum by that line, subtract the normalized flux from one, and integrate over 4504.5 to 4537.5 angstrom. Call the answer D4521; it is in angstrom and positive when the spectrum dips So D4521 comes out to -2.0 angstrom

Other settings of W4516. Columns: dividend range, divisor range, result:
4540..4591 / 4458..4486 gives 1.14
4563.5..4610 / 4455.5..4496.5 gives 1.13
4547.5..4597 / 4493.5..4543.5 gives 0.99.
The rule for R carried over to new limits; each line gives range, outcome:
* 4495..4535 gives 6.069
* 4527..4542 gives 5.684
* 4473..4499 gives 5.494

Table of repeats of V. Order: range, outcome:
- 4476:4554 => 5.36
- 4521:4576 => 5.48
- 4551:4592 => 5.53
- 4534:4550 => 5.35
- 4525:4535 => 5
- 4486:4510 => 5.42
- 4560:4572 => 5.71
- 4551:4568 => 5.68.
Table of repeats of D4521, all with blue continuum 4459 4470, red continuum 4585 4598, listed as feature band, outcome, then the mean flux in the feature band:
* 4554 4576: -2.2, 5.72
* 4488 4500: -0.7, 5.07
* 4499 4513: -3.1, 5.92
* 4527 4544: -0.7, 5.22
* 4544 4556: -0.7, 5.39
